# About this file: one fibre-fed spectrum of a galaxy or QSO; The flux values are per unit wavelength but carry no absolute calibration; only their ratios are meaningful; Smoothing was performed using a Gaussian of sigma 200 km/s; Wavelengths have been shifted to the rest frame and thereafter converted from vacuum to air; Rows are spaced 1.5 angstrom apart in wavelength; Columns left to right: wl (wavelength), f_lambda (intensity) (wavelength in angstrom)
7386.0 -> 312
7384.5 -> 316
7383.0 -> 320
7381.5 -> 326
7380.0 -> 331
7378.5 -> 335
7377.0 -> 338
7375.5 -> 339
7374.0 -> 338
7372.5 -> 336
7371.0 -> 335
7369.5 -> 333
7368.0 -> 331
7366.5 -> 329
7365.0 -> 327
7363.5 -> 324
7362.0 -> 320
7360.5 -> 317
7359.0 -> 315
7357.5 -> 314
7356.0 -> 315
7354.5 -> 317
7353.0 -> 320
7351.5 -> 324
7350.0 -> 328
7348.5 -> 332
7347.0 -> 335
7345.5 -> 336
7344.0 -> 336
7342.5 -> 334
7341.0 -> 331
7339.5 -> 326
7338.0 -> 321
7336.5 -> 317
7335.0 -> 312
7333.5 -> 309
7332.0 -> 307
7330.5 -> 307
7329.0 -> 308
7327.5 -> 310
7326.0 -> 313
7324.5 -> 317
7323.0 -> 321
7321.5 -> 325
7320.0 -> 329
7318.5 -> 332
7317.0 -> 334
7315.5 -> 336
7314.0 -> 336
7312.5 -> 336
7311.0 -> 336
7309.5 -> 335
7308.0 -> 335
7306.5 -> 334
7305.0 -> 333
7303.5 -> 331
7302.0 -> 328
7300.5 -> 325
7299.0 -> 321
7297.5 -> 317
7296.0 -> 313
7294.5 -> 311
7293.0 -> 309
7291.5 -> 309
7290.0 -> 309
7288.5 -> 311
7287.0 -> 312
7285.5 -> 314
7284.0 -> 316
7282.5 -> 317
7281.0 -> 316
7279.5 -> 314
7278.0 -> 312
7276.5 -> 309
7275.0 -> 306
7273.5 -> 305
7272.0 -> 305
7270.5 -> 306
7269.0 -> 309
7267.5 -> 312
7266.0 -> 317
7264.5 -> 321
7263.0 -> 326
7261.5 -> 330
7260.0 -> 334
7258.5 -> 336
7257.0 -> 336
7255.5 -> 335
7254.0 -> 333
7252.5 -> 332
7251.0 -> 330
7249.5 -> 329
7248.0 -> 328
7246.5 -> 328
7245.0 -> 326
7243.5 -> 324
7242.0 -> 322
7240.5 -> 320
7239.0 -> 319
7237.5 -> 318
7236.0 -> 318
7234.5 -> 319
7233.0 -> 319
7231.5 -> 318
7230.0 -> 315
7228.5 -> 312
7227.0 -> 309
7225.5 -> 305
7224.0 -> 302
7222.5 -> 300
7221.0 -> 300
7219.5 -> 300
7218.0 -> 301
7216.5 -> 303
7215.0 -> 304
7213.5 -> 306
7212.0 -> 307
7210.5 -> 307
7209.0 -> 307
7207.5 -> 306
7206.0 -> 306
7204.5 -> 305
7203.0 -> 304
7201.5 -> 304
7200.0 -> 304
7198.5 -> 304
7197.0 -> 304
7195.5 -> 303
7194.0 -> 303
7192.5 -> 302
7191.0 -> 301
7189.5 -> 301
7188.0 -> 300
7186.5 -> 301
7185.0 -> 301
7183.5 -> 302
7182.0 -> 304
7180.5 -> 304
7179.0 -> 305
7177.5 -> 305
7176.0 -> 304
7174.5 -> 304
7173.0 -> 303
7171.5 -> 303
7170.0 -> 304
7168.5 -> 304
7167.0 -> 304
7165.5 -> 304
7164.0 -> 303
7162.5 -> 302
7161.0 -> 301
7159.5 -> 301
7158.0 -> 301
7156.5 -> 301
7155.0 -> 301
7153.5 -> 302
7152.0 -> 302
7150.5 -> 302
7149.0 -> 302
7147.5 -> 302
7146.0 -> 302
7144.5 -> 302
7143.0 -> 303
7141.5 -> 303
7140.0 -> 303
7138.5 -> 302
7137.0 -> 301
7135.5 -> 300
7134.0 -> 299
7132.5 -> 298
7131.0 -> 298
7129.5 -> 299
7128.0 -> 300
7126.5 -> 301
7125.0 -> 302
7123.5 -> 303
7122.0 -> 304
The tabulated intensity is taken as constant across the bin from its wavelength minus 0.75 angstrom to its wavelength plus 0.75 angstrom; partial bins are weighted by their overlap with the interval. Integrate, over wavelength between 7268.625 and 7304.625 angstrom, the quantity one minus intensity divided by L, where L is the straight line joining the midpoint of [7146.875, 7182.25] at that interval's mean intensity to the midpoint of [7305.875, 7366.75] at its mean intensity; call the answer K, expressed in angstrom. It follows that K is 0.5 angstrom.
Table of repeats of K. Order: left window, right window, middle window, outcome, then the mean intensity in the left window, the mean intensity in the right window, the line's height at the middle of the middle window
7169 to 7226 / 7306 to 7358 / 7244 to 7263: -1.2 angstrom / 303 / 325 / 312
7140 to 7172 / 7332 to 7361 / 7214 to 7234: 0.2 angstrom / 302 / 323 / 310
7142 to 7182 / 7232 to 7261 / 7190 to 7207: 0.5 angstrom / 303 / 327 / 313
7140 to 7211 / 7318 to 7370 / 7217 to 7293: -1.2 angstrom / 303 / 322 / 312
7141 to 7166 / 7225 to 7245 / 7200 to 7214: 0.3 angstrom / 302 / 317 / 312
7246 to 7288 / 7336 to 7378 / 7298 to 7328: -0.4 angstrom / 320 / 328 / 324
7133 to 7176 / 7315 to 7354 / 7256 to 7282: -0.2 angstrom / 302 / 323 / 315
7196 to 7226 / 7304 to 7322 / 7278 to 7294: 0.6 angstrom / 304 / 334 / 326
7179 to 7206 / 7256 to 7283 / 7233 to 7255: -0.8 angstrom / 303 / 317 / 313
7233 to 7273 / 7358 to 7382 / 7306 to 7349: 0.2 angstrom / 323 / 330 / 327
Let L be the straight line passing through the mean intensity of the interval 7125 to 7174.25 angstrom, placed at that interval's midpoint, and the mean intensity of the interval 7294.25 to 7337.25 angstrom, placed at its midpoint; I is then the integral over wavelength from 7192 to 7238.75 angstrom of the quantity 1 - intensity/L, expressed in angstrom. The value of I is 0.5 angstrom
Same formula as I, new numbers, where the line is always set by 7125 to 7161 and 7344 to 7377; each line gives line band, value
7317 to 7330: 0.1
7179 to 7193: 0.2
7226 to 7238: -0.1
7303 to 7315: -0.5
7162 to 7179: 0.0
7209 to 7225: 0.4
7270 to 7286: 0.3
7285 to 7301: 0.3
